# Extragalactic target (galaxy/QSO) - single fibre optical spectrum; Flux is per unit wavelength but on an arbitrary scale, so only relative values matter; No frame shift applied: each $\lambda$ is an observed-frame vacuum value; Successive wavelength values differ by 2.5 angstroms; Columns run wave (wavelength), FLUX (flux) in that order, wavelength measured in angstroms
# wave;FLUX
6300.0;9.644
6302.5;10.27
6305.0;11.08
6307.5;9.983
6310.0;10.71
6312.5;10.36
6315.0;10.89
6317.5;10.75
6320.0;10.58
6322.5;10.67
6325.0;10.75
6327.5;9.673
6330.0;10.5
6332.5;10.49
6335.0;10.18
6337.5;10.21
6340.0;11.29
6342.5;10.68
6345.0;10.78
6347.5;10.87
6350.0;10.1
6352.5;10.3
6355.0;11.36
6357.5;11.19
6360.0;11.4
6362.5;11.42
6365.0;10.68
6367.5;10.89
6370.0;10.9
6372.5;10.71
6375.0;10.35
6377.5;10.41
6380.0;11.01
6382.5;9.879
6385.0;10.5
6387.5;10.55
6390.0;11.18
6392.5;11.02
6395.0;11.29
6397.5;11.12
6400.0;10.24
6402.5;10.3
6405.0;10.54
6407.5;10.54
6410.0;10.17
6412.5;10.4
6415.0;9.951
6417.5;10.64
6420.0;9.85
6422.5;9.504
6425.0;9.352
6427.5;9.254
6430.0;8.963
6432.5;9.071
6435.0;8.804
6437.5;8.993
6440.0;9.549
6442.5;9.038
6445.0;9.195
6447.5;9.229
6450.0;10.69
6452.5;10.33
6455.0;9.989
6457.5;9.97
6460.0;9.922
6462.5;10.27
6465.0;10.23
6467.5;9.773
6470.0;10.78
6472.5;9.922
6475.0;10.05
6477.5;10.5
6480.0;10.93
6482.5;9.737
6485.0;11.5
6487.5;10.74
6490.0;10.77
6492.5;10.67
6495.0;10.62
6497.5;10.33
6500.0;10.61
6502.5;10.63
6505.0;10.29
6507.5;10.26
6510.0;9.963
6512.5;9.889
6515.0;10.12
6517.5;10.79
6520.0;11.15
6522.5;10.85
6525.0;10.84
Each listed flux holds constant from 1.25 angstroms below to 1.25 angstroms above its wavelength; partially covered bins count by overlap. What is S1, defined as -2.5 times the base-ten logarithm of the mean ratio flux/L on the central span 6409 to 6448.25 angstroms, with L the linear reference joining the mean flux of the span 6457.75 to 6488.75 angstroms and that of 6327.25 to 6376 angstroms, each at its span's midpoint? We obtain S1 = 0.11 mag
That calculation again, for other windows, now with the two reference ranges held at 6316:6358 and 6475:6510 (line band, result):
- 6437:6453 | 0.11 mag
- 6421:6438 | 0.16 mag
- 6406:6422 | 0.04 mag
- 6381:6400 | -0.02 mag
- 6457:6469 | 0.05 mag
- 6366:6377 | -0.01 mag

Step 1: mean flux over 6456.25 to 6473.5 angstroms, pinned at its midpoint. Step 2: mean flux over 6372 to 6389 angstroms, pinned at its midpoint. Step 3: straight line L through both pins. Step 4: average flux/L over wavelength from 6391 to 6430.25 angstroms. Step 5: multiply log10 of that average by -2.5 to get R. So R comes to 0.01 mag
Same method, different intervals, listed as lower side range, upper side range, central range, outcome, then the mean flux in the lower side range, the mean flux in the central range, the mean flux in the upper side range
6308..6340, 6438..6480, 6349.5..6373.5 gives -0.058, 10.5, 10.9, 9.98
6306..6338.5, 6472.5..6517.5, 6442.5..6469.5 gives 0.054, 10.4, 9.94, 10.4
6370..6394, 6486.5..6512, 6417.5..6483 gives 0.081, 10.6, 9.78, 10.5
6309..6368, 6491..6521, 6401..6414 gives 0.022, 10.7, 10.4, 10.4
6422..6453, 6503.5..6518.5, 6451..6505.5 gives -0.060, 9.36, 10.4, 10.2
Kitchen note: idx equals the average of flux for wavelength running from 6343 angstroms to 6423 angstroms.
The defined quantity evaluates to 10.6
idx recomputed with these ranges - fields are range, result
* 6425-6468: 9.59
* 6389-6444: 9.98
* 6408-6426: 10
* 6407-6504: 10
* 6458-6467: 10.1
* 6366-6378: 10.7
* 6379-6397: 10.8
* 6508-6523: 10.4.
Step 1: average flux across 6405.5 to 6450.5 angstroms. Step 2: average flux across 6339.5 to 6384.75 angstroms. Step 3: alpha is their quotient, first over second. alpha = 0.9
